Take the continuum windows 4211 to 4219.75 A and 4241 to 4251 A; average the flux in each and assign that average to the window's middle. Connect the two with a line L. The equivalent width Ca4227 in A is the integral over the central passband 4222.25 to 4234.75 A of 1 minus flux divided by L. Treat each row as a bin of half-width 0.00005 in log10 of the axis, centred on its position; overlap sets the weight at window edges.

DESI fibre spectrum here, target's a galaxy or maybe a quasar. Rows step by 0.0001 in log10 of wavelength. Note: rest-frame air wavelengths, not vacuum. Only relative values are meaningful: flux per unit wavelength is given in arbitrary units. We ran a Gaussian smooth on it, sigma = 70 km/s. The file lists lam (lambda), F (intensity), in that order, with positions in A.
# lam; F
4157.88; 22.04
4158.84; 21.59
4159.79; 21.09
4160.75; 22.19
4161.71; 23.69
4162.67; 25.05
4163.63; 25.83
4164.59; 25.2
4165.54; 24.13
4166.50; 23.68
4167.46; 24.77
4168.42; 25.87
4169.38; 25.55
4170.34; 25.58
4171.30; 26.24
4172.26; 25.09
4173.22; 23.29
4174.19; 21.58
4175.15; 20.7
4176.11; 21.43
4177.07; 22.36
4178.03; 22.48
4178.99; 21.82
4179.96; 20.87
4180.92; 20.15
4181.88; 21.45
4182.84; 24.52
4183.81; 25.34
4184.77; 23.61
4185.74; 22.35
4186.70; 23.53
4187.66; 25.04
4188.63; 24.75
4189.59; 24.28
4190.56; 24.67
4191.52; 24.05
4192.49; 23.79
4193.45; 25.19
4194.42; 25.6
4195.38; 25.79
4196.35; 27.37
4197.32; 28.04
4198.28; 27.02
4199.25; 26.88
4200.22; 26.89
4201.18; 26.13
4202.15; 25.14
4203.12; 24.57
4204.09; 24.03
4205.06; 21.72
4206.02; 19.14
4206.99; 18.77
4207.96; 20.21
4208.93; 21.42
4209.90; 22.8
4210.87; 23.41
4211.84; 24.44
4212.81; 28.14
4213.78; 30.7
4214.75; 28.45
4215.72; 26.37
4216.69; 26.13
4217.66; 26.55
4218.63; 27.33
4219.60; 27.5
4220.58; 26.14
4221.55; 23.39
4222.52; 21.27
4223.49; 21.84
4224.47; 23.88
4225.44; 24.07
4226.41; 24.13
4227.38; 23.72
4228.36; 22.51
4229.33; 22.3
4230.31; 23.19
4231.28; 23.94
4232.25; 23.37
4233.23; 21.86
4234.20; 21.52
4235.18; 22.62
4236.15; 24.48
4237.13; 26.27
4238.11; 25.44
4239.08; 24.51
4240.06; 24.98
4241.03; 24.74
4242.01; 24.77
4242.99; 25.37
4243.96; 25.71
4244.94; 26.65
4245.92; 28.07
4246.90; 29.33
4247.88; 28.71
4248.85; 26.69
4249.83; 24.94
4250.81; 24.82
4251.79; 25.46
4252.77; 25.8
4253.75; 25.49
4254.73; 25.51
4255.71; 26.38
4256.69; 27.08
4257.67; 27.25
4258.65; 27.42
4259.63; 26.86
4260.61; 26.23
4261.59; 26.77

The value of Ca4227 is 1.8 A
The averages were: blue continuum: 27.1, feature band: 22.9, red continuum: 26.5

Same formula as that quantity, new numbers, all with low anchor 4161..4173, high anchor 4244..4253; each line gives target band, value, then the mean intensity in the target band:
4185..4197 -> 0.4 A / 24.7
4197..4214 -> 1.0 A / 24.3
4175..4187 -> 1.4 A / 22.4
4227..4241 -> 1.4 A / 23.7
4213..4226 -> 0.2 A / 25.7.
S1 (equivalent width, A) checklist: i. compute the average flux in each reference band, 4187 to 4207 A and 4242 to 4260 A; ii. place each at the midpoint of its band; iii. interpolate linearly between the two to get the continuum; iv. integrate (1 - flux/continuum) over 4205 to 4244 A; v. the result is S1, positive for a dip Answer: 2.3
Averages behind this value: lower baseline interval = 24.8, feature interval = 24.1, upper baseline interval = 26.5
